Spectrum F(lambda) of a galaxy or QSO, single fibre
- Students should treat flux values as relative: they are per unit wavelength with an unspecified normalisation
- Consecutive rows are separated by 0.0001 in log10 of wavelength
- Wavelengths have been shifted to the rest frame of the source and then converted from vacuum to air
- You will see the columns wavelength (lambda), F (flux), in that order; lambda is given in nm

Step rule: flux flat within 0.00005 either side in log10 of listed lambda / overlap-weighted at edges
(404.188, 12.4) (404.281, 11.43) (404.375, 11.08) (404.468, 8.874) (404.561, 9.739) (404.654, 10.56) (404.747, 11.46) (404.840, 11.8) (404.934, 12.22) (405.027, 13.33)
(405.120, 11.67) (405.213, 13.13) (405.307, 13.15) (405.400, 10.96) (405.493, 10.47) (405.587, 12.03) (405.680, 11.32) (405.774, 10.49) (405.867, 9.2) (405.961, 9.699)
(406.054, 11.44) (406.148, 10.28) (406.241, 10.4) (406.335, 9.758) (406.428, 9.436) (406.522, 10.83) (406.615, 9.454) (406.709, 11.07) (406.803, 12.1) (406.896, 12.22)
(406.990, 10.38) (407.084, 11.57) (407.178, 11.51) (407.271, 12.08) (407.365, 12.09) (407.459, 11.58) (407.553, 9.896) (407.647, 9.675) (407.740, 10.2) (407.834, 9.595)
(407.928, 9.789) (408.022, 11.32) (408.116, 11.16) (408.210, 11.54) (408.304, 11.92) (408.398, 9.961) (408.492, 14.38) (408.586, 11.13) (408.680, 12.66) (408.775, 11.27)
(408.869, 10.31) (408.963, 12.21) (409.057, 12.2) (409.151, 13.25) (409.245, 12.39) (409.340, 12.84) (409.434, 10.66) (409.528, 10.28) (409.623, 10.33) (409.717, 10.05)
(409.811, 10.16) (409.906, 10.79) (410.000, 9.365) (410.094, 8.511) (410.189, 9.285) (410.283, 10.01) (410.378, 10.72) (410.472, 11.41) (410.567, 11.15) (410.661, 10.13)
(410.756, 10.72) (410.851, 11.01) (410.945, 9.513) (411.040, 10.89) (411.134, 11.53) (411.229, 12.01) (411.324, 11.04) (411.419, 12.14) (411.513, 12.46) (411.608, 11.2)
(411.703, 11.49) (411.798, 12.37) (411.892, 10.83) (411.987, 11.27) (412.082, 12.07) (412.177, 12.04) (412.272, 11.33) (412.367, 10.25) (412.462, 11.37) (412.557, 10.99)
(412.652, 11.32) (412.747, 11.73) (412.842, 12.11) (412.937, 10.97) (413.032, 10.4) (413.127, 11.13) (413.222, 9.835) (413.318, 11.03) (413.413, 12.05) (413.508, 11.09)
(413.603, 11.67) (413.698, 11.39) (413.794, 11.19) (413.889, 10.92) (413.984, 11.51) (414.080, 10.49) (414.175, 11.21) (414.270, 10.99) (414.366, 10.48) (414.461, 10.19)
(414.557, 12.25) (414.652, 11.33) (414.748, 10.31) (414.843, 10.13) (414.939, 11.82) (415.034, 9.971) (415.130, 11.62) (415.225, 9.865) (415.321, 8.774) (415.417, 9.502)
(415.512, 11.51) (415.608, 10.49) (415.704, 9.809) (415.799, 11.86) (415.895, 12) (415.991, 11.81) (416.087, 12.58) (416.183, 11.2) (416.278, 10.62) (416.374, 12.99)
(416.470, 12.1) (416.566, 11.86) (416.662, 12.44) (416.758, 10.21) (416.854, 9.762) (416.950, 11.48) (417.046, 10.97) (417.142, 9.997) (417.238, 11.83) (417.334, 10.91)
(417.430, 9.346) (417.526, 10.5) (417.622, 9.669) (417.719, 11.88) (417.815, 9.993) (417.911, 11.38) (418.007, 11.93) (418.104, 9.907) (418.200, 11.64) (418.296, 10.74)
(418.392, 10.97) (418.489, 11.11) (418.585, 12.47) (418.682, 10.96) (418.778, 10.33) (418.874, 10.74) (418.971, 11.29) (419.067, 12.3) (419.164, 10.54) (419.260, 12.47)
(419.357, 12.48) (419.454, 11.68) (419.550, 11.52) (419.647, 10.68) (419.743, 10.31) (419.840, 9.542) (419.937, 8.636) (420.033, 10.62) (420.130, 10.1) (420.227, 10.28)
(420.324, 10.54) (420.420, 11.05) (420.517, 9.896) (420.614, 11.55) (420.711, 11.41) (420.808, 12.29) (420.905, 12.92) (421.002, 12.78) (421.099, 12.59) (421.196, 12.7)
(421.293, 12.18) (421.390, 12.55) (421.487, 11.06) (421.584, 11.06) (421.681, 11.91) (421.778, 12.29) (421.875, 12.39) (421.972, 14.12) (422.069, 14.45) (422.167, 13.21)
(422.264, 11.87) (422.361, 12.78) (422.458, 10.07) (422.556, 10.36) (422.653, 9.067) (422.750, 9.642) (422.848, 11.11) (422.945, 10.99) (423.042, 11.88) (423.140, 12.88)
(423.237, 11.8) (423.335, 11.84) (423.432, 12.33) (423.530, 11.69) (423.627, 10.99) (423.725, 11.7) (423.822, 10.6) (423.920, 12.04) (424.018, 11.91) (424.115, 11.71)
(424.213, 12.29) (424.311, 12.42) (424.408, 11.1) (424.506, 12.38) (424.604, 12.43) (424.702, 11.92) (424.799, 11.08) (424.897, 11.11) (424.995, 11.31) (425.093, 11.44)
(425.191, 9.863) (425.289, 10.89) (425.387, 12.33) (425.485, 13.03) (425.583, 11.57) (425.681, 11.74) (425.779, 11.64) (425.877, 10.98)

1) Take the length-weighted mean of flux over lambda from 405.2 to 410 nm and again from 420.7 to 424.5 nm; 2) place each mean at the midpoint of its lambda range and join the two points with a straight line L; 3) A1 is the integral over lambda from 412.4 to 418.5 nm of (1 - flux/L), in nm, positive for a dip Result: 0.26 nm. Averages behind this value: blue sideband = 11.1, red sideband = 11.9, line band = 11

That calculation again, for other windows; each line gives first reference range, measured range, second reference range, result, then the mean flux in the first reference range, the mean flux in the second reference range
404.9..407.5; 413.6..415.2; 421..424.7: 0.074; 11.2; 11.9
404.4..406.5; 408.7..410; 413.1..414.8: -0.028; 11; 11.1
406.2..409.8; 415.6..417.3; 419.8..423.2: 0.004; 11.1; 11.5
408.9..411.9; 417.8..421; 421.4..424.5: 0.130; 11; 11.7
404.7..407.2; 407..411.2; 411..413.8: 0.107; 11.2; 11.4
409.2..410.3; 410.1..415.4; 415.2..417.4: -0.153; 10.4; 11.1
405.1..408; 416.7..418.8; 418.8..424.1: 0.097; 10.9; 11.5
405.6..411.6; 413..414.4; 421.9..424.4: 0.023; 10.9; 11.7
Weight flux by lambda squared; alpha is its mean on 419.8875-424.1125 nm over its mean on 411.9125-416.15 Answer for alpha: 1.1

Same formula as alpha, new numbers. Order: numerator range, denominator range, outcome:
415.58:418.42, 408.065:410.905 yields 1.04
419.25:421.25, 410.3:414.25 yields 1.04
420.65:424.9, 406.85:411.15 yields 1.15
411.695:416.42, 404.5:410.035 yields 1.03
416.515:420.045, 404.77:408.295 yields 1.05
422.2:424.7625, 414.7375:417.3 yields 1.08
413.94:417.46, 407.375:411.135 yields 1.04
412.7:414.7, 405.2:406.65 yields 1.08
